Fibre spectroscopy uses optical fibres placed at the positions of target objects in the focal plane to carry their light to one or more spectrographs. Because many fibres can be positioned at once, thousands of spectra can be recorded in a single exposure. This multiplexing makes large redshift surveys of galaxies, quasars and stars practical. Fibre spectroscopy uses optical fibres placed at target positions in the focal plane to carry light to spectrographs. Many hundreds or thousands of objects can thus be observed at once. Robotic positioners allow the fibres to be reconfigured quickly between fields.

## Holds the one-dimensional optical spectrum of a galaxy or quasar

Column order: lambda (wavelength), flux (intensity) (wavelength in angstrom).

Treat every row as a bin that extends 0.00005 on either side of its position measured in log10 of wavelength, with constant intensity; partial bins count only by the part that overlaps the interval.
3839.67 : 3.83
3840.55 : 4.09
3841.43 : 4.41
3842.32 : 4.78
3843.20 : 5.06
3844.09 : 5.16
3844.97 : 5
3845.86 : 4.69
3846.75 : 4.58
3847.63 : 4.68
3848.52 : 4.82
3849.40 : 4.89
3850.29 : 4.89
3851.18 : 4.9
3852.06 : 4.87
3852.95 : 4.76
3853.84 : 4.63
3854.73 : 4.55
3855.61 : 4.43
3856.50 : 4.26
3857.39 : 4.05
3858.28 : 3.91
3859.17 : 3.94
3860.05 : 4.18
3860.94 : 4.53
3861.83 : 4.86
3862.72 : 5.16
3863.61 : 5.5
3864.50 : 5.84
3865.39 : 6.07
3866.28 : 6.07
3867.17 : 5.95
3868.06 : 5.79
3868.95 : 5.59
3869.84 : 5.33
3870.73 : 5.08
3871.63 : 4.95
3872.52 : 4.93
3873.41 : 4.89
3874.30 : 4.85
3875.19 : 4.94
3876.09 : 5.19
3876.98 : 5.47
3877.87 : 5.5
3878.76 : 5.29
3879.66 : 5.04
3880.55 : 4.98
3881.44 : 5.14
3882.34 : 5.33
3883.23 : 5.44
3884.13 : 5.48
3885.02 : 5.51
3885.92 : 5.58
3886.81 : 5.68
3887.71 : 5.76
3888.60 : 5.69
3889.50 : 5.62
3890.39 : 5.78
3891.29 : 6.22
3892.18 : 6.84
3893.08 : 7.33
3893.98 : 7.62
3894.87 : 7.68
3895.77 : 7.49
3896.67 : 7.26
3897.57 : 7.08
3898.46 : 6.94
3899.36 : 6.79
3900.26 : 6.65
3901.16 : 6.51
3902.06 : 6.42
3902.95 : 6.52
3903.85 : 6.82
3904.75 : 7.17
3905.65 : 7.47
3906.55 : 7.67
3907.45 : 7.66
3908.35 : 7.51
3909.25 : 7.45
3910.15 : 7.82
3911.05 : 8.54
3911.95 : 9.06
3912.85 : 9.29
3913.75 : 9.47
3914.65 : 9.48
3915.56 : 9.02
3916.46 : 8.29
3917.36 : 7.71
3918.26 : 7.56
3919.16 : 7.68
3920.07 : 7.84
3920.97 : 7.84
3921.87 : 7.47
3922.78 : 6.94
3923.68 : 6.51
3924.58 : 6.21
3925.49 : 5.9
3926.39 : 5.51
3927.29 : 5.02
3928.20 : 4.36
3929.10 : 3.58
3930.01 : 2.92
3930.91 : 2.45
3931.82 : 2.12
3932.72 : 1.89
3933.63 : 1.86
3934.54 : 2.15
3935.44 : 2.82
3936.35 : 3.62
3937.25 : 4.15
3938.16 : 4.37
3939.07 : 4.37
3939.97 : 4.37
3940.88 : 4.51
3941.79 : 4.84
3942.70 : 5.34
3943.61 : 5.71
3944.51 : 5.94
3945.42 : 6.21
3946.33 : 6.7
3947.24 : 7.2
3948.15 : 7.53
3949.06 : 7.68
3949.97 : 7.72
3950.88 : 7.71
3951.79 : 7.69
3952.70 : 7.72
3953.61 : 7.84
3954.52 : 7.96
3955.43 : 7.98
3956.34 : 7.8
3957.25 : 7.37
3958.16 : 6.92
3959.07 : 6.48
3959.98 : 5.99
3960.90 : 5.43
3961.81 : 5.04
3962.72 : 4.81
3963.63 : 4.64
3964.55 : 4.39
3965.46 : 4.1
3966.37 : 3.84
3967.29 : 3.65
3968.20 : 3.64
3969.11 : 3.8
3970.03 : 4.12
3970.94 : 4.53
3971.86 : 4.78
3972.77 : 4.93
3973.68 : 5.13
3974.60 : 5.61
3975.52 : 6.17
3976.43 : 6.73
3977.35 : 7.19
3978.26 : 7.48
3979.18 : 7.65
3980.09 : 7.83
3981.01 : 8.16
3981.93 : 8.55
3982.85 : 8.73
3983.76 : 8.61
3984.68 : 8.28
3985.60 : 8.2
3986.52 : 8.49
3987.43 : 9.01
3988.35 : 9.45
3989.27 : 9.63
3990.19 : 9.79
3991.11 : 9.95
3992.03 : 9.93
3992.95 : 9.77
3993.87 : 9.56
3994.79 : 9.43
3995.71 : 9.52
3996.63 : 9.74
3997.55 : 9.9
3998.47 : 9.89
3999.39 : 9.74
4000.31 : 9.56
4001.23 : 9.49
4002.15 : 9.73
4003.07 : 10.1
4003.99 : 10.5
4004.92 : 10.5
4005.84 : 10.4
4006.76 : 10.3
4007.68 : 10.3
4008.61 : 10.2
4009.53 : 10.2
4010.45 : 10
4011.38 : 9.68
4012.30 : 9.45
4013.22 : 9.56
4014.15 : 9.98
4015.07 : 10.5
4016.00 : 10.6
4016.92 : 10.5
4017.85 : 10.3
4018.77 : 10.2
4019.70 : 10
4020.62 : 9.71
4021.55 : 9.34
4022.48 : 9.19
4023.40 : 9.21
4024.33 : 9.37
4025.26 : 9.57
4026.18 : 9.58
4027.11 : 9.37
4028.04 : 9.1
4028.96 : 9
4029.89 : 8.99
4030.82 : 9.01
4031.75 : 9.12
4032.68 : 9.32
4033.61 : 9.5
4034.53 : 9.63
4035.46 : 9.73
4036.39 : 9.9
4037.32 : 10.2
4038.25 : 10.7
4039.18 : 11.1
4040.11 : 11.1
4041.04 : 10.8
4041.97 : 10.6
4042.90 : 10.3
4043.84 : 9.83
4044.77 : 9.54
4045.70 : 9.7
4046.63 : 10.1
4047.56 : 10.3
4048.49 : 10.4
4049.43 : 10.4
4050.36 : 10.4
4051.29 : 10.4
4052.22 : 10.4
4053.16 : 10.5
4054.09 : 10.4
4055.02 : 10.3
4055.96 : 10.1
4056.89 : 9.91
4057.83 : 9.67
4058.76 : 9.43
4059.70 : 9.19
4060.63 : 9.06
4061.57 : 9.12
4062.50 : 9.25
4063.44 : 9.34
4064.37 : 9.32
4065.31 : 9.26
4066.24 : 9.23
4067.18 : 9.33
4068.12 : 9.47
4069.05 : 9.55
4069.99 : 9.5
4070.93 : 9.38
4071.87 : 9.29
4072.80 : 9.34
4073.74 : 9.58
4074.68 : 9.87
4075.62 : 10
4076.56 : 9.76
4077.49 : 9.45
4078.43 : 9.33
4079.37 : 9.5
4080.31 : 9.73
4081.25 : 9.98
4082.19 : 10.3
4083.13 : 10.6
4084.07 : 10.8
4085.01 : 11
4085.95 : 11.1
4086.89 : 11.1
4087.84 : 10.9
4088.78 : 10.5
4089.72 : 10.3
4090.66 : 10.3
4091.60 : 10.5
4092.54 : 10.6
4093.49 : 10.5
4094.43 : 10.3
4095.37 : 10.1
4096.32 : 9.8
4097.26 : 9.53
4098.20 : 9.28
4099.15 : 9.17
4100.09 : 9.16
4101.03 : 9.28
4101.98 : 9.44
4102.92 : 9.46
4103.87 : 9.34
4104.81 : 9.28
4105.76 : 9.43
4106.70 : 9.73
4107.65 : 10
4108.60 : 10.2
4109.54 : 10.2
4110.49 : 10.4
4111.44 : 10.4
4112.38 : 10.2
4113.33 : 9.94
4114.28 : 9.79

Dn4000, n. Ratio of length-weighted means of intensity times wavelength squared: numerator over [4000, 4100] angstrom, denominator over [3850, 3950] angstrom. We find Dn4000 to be 1.8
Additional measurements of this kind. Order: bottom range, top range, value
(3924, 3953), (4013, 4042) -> 2.05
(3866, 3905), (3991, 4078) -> 1.78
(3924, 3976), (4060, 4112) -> 2.01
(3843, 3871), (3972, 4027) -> 1.99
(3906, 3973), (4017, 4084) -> 1.74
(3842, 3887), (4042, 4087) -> 2.17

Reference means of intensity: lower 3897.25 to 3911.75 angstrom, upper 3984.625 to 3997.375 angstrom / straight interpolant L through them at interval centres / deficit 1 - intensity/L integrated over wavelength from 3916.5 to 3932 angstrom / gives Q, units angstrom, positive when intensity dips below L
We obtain 3.7 angstrom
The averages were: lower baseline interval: 7.23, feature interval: 5.87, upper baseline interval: 9.38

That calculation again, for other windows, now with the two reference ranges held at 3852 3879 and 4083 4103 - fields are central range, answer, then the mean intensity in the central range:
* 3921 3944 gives 7.4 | 4.42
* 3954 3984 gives 5.4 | 6.05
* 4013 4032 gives -2.4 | 9.63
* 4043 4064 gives -1.4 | 9.9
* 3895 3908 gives -2.7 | 7.05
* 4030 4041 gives -1.3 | 9.94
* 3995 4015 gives -4.3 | 9.95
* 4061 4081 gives 0.4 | 9.46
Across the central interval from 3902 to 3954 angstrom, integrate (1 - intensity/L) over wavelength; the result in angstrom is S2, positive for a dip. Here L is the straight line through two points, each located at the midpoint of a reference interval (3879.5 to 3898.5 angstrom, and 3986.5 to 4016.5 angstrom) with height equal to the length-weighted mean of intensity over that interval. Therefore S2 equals 7.8 angstrom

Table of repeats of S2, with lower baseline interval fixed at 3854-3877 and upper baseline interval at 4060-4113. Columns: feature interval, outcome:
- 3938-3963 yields 1.6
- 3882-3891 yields -0.2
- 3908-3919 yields -4.3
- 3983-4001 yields -3.7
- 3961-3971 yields 4.1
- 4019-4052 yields -4.3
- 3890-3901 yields -2.5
